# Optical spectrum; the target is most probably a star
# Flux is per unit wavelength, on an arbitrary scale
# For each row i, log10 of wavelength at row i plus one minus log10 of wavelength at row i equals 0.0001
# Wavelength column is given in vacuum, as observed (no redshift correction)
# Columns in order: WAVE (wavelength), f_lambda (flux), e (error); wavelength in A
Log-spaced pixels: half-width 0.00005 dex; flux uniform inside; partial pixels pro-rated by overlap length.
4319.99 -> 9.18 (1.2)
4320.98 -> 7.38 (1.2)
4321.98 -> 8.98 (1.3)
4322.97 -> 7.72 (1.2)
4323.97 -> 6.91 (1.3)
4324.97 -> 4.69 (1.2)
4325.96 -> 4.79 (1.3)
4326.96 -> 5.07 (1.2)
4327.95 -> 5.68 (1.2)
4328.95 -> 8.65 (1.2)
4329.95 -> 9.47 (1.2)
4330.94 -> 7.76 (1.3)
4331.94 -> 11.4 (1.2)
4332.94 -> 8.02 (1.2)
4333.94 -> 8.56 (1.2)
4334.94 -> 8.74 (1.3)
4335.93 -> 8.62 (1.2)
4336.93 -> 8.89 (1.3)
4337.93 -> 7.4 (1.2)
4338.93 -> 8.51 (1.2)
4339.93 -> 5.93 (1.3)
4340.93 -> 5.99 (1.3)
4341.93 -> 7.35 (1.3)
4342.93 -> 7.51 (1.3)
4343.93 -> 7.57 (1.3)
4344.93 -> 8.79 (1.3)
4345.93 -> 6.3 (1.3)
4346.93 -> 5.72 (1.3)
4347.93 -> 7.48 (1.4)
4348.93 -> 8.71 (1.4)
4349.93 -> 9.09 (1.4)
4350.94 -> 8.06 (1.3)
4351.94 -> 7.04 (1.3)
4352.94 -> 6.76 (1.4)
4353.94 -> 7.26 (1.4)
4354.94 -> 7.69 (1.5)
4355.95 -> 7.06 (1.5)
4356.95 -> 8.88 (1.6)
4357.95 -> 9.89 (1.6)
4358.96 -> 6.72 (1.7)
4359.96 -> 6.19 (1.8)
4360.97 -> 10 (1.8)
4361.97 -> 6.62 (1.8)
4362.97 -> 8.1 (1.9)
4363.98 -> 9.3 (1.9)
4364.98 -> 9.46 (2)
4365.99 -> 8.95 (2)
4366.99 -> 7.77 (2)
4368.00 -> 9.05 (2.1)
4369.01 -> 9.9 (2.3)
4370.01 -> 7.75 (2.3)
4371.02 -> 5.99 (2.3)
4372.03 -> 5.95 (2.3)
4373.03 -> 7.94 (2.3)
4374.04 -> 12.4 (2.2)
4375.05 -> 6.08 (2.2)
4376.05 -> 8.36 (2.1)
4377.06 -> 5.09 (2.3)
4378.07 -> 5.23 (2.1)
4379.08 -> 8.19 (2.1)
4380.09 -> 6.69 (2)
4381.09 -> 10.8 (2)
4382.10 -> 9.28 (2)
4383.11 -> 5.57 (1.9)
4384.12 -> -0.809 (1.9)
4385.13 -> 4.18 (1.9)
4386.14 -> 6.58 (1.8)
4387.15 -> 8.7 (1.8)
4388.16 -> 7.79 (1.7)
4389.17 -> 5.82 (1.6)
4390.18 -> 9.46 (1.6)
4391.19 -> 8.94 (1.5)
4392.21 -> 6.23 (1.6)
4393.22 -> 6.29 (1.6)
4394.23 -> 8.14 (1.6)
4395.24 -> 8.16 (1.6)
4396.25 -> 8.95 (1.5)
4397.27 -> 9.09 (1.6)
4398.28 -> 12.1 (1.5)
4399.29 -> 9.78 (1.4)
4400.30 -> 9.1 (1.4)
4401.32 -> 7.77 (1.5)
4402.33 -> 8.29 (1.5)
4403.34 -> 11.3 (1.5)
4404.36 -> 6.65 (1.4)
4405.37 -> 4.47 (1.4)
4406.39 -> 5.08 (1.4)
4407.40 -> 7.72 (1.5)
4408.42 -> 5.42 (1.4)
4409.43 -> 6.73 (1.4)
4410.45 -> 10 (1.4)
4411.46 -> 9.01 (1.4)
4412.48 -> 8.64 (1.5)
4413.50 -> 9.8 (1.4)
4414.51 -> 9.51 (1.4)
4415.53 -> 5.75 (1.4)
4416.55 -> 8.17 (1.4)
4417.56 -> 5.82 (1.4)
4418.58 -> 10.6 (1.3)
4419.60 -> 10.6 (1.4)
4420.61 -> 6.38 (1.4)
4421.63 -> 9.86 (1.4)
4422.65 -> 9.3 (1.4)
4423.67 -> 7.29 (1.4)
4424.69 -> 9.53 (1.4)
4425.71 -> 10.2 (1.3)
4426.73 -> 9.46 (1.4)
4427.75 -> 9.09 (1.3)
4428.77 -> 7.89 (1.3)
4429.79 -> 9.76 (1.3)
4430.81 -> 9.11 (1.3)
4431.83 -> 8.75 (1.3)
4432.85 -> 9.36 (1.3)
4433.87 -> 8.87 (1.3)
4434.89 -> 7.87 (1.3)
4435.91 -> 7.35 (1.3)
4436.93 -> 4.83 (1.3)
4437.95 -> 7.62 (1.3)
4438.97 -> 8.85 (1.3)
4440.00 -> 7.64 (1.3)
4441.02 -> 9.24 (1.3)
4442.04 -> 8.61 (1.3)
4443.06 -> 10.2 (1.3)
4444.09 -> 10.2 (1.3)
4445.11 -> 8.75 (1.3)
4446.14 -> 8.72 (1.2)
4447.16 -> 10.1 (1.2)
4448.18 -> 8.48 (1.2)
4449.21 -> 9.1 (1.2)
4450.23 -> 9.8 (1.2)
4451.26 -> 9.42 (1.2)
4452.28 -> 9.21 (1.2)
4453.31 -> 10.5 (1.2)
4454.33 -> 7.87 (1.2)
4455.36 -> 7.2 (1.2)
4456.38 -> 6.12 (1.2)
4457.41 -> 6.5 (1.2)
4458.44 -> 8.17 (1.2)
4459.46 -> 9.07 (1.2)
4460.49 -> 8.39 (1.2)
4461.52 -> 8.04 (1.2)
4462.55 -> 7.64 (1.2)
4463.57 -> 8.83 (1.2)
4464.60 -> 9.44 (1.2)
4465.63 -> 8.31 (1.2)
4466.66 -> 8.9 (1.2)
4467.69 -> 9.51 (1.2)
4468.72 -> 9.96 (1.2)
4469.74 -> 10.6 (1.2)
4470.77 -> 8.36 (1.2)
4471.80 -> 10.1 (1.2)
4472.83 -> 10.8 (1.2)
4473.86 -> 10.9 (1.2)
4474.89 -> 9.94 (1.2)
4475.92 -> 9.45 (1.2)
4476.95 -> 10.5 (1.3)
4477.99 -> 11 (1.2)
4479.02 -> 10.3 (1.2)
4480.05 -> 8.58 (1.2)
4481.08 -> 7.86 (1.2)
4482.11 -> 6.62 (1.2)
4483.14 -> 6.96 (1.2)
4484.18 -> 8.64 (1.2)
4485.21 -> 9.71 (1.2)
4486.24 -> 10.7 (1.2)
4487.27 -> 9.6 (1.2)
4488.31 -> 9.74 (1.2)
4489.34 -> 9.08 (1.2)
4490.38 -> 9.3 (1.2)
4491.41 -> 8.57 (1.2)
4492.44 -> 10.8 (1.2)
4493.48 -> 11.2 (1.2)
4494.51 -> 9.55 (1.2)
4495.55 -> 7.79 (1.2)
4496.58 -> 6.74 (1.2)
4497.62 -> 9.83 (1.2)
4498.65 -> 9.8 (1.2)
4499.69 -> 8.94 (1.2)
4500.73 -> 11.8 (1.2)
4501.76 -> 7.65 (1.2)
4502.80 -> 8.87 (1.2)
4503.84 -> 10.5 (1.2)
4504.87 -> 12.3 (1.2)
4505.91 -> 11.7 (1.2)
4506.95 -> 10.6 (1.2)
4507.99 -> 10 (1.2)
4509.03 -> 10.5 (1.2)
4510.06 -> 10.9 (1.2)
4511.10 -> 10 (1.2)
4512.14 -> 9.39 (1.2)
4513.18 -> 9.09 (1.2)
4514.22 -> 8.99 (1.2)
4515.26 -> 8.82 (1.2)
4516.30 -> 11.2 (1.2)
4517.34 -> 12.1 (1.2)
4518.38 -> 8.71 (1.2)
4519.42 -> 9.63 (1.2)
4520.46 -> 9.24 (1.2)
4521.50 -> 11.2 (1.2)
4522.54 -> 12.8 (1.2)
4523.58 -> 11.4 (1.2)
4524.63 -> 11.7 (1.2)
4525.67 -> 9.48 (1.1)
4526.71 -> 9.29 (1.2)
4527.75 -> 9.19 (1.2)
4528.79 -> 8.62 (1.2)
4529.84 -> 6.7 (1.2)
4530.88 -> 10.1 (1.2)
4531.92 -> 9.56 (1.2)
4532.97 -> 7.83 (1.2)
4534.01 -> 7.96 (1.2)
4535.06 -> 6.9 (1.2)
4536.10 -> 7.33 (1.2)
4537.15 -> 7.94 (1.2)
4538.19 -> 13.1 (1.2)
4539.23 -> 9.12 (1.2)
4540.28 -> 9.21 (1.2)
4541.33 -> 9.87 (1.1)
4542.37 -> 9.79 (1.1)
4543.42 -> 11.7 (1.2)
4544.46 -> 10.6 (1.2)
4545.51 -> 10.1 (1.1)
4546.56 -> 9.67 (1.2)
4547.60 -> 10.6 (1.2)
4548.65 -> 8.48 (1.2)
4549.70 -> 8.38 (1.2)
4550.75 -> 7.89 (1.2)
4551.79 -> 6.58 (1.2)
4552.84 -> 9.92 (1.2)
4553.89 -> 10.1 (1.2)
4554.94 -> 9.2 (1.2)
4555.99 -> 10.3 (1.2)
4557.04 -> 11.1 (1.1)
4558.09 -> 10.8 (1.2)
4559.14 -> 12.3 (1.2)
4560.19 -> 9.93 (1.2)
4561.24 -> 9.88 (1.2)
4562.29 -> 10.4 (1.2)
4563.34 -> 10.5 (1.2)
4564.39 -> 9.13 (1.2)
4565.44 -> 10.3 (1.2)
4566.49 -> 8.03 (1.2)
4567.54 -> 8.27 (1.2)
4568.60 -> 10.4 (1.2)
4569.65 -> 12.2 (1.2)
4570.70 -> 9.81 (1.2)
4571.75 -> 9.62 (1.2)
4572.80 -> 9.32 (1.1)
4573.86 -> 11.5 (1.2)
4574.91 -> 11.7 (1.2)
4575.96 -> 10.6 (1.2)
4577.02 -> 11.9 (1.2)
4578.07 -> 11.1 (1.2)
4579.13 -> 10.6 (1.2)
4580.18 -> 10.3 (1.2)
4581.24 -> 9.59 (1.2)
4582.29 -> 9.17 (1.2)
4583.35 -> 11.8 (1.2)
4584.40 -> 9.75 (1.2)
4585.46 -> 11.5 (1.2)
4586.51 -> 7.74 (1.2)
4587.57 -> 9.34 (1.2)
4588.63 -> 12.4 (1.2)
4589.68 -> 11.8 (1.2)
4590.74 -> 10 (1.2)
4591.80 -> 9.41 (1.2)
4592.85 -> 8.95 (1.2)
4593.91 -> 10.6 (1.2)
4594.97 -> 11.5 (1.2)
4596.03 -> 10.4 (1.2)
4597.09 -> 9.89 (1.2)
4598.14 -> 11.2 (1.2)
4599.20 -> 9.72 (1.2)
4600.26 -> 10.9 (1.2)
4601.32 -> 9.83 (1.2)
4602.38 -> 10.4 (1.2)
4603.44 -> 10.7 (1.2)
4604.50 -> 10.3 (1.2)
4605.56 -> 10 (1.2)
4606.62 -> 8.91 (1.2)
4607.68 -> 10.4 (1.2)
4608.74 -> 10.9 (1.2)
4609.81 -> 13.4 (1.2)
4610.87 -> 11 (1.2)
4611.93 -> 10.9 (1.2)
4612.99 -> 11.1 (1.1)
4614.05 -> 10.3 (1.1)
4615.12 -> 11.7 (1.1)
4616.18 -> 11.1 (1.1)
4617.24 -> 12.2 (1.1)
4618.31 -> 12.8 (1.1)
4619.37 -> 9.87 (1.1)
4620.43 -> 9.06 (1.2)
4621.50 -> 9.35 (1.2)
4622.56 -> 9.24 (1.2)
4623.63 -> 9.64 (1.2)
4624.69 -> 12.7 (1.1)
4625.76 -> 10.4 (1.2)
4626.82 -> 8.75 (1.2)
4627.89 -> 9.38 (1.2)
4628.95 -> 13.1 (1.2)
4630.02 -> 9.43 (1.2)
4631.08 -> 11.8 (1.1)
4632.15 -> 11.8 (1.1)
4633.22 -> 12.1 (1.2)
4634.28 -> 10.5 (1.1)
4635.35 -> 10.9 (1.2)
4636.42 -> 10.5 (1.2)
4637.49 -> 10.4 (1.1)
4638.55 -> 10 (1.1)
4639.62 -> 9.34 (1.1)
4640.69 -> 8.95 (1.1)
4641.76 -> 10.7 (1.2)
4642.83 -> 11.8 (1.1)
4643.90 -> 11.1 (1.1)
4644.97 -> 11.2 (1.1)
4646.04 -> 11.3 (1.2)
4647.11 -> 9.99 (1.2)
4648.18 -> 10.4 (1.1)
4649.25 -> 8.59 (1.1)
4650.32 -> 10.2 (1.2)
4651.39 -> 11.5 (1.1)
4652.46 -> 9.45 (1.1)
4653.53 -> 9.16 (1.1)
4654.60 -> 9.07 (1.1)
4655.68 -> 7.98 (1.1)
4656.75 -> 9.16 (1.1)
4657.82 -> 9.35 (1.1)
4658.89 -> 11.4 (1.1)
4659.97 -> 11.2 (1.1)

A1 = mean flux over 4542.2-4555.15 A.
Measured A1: 9.46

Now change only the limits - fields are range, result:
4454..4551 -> 9.42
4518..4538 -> 9.31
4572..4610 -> 10.5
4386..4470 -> 8.47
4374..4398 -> 7.25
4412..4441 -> 8.51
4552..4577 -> 10.2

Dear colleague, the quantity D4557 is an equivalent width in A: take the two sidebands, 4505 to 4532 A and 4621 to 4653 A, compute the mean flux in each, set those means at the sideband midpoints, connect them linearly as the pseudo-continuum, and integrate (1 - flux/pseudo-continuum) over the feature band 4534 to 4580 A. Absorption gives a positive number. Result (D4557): 1.4 A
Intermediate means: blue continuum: 10.1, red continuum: 10.5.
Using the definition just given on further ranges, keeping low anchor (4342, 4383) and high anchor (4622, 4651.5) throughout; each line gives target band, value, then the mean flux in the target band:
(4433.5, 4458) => 0.6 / 8.46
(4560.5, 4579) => -0.7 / 10.3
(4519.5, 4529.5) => -0.8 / 10.2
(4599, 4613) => -0.5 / 10.6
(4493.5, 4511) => -1.2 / 9.89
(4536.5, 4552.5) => 0.2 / 9.52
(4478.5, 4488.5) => 0.2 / 8.85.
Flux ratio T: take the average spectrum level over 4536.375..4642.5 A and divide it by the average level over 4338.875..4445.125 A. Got 1.29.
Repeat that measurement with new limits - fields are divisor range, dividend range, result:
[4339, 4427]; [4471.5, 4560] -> 1.23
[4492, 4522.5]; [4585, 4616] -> 1.06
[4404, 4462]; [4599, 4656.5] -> 1.25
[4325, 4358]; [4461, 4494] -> 1.23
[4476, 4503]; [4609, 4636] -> 1.18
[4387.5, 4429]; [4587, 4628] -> 1.27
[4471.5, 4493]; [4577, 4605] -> 1.09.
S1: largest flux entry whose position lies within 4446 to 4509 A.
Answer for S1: 12.3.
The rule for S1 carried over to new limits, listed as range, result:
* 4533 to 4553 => 13.1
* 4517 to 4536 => 12.8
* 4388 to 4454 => 12.1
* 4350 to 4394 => 12.4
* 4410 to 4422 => 10.6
